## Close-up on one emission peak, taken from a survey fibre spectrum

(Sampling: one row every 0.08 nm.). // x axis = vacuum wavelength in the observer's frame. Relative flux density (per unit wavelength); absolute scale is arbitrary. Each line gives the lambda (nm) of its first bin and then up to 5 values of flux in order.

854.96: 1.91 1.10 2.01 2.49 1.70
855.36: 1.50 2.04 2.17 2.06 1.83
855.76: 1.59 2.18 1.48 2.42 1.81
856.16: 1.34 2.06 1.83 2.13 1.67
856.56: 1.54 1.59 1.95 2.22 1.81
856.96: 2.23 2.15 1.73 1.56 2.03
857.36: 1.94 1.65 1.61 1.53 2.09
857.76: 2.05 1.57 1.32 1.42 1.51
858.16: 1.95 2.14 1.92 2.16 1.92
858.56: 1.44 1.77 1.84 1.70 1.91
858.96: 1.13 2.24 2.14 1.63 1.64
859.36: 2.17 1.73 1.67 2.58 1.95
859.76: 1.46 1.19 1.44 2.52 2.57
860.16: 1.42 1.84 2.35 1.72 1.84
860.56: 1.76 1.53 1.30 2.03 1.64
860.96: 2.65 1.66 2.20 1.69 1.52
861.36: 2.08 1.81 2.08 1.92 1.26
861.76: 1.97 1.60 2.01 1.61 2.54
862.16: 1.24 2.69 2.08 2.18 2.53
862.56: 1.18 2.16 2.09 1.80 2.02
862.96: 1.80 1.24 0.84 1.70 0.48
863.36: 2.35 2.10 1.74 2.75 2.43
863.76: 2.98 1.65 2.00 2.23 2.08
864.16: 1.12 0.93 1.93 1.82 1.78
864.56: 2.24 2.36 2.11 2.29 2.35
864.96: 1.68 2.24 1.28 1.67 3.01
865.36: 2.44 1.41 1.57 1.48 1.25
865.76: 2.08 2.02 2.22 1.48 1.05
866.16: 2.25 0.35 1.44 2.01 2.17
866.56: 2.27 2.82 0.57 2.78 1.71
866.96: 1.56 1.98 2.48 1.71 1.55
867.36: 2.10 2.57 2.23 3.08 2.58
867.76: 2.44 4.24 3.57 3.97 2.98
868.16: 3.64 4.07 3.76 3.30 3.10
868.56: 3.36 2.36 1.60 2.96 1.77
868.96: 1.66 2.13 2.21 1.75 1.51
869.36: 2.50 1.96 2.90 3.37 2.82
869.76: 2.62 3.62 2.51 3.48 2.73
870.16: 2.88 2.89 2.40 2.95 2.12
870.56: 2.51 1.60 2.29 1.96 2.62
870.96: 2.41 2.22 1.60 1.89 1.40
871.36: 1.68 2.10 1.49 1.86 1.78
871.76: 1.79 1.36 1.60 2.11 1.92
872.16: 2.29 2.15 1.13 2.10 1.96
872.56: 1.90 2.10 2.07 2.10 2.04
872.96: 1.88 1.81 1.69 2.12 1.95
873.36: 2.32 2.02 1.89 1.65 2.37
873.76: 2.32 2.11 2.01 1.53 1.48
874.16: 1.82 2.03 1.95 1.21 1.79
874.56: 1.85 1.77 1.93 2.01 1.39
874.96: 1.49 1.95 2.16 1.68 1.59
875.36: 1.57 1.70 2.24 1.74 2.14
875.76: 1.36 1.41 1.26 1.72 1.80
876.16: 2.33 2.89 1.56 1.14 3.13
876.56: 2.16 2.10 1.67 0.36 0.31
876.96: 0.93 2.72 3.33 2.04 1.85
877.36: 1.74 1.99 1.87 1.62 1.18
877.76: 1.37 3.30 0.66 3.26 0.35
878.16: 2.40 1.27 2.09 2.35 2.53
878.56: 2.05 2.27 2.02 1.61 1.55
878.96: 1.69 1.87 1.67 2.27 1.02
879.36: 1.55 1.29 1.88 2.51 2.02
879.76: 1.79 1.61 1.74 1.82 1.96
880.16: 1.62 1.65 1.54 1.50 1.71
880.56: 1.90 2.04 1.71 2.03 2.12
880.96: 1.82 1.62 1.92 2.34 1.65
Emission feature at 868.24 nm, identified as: [S II] 6716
